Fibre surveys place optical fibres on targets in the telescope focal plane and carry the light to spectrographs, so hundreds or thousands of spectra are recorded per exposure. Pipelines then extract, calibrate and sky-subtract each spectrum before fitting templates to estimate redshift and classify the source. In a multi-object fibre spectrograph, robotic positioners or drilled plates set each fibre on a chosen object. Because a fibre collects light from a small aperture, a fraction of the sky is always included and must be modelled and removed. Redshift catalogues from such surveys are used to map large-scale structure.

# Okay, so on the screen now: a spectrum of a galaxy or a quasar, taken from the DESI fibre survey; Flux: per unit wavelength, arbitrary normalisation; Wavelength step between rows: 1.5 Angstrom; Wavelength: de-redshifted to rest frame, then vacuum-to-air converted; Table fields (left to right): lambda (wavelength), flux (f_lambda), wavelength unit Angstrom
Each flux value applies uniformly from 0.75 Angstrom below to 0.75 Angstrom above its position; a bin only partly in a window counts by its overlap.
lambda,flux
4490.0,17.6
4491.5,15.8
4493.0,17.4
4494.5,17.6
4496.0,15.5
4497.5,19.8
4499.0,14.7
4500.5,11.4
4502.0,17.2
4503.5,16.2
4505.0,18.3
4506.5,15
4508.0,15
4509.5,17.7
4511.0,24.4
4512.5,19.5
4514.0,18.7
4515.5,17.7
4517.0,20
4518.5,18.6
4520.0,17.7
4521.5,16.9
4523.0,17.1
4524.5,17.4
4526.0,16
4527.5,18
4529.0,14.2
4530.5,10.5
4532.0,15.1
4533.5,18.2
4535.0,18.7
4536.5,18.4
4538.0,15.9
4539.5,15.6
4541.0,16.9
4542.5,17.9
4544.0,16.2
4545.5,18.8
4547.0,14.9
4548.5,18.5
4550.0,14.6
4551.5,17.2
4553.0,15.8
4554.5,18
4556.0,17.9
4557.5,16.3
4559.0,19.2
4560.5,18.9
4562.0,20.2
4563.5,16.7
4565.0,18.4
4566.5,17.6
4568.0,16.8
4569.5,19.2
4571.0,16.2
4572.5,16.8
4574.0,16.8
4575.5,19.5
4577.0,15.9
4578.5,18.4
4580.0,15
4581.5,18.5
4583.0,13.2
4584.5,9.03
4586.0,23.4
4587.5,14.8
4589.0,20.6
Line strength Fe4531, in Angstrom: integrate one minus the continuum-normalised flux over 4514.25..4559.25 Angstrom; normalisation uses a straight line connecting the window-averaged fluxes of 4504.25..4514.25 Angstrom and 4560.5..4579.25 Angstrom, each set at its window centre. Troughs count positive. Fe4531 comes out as 2.9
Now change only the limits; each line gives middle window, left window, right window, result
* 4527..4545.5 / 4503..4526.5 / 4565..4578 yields 1.4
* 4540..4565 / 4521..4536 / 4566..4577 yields -0.7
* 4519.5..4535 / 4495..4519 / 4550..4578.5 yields 1.1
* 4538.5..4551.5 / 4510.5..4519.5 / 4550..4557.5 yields 0.6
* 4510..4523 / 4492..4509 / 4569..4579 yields -2.0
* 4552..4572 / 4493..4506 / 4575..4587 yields -1.6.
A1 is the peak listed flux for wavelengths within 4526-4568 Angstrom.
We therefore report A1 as 20.2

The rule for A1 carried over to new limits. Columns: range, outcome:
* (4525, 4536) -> 18.7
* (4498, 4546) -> 24.4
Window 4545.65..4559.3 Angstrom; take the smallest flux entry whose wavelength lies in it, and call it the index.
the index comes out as 14.6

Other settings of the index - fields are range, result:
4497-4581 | 10.5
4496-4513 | 11.4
